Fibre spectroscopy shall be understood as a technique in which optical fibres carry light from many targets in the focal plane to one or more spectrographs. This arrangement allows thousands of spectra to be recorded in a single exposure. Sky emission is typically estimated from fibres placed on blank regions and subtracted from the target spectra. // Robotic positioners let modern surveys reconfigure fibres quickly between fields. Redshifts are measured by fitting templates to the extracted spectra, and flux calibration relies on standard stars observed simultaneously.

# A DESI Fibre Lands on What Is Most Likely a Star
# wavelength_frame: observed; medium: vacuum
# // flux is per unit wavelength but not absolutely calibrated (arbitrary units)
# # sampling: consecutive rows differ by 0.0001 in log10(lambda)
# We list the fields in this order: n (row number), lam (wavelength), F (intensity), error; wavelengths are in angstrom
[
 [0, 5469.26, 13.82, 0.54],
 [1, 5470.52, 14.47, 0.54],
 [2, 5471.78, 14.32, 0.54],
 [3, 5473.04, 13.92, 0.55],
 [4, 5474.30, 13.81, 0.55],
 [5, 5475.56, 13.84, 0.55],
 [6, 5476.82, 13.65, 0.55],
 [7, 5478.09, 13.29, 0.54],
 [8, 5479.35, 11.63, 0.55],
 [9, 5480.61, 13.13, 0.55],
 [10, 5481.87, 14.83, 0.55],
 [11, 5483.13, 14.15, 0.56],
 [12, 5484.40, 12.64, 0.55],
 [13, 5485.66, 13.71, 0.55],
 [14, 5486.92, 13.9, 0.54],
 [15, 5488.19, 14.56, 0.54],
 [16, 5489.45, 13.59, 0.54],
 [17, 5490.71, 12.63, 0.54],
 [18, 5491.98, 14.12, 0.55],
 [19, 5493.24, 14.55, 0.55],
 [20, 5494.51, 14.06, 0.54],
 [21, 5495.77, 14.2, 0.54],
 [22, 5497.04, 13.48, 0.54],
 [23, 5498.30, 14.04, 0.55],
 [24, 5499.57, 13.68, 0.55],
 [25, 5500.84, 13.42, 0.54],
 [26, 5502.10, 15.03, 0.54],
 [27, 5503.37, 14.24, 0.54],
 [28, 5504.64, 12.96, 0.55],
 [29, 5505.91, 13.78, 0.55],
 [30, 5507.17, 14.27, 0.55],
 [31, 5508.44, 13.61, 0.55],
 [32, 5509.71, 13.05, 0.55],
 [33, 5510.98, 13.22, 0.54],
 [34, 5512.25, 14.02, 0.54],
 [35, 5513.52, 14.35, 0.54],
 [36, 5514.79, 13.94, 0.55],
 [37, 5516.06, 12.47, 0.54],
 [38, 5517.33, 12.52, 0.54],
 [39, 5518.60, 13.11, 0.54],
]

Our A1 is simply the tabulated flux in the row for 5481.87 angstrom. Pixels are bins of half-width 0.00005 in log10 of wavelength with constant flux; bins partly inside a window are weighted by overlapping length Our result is 14.83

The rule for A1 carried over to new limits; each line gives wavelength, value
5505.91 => 13.78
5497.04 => 13.48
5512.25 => 14.02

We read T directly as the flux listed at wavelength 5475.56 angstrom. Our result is 13.84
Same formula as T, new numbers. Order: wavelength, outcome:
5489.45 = 13.59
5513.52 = 14.35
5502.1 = 15.03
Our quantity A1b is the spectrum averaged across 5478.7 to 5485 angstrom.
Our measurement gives 13.3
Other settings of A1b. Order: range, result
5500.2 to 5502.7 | 14.2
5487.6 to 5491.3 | 13.6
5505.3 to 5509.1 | 13.9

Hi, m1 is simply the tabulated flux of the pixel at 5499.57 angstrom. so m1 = 13.68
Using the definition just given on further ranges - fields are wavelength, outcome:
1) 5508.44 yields 13.61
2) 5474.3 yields 13.81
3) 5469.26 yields 13.82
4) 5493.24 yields 14.55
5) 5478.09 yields 13.29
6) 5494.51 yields 14.06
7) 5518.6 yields 13.11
